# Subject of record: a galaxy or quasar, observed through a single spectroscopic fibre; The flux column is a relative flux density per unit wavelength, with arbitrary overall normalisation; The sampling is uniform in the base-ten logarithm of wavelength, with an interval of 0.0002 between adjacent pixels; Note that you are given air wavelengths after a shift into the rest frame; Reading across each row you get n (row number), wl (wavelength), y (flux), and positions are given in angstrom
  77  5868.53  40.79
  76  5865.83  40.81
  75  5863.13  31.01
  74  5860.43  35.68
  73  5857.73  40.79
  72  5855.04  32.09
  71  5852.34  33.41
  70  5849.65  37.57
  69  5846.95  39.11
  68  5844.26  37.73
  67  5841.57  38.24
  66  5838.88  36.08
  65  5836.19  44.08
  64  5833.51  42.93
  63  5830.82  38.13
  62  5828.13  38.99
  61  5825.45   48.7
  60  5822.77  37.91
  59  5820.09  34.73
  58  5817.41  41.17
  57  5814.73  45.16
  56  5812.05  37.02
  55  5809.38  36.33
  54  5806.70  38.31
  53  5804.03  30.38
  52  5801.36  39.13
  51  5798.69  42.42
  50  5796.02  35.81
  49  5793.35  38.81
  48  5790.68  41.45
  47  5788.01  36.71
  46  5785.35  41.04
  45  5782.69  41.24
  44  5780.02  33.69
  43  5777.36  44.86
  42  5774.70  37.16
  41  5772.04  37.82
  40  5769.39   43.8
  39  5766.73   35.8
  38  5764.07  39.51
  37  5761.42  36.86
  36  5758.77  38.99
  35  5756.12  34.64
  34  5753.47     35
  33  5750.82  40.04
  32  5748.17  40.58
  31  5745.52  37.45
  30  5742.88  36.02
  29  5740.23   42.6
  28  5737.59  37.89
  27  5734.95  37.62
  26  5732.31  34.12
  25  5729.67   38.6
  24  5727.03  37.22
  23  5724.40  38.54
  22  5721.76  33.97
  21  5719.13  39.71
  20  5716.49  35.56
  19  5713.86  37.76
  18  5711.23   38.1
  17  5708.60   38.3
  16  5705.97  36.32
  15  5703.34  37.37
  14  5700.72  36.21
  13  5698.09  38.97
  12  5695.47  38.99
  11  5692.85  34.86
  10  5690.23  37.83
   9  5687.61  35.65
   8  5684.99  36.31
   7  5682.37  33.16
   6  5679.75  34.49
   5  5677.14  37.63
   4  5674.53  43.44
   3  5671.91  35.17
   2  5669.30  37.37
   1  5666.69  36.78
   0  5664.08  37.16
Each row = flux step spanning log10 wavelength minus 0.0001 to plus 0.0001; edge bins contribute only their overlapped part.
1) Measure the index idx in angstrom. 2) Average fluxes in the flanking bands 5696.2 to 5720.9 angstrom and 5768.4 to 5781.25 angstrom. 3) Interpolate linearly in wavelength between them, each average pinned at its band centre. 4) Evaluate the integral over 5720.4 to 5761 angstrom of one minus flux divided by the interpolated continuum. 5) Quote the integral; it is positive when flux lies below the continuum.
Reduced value 1.0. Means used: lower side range 37.6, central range 37.5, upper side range 39.4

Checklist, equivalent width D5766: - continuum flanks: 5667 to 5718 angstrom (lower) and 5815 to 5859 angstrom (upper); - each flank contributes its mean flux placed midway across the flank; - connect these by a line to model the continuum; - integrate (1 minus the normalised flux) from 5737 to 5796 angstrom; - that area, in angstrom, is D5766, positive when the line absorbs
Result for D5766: -1.0 angstrom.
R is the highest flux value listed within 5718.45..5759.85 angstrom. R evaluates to 42.6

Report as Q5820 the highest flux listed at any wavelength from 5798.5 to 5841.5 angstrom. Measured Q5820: 48.7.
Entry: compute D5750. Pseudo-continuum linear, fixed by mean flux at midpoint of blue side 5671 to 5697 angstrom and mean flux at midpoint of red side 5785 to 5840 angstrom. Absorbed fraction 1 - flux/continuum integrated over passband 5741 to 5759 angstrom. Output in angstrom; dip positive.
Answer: 0.2 angstrom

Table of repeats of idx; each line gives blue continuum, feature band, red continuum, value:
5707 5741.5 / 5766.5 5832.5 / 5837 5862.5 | -3.6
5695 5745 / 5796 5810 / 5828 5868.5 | 0.2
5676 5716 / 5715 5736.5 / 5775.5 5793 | 0.5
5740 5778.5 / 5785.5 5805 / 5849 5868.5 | -0.2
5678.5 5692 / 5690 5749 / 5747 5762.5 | -1.6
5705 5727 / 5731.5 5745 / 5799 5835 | 0.0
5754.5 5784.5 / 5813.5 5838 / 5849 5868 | -2.8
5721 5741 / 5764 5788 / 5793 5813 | -1.2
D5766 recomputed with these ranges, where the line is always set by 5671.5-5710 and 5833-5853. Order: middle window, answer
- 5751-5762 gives 0.3 angstrom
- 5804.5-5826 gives -0.5 angstrom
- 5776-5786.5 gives -0.6 angstrom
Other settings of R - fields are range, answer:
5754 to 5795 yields 44.86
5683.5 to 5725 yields 39.71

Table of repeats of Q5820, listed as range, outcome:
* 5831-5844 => 44.08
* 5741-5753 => 40.58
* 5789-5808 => 42.42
